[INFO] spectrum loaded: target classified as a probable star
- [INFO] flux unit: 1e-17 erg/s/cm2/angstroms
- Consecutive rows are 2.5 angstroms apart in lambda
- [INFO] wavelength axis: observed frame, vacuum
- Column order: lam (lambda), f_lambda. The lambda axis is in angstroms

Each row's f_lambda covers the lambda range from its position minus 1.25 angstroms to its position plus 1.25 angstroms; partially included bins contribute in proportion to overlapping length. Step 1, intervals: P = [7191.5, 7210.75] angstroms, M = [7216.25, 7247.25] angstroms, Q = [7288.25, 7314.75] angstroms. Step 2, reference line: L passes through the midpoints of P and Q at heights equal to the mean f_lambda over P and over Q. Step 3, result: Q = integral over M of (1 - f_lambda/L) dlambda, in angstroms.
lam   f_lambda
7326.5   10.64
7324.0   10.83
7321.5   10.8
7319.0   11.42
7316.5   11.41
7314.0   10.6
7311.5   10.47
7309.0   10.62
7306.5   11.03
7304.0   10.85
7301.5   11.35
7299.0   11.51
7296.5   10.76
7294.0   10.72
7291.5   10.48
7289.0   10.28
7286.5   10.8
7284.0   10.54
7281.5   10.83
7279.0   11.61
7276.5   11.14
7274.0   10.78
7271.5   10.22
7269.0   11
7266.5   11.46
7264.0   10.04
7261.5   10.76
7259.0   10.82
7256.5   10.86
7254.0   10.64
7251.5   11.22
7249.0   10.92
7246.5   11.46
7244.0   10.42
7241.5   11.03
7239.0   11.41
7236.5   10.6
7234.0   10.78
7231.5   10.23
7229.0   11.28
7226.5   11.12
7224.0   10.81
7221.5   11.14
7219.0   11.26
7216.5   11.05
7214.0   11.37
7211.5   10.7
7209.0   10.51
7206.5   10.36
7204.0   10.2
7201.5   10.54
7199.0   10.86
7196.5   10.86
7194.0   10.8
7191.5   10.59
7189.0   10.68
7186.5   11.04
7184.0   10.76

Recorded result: -0.9 angstroms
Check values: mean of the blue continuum 10.6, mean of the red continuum 10.8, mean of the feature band 11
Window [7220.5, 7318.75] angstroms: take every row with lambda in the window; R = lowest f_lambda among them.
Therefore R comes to 10.04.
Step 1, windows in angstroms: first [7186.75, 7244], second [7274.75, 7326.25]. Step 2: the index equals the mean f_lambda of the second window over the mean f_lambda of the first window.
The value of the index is 1.01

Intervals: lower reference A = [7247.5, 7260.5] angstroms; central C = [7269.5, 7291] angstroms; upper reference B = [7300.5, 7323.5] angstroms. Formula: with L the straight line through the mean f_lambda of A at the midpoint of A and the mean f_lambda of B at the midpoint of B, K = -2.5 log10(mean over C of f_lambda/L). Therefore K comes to 0.01 mag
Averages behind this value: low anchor 10.9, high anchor 10.9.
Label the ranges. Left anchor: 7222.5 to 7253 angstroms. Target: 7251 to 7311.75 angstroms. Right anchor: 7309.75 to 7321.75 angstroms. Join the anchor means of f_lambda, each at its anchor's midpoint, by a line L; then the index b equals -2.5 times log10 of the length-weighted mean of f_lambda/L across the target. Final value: 0.01 mag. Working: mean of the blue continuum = 10.9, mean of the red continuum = 10.9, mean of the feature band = 10.8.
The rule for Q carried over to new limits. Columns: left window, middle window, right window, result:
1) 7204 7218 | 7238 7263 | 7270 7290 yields -0.4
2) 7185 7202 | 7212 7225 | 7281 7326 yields -0.4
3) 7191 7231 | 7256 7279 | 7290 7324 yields 0.1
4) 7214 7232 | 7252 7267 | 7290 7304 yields 0.3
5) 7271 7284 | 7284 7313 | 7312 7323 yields 0.5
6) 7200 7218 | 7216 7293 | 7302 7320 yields -0.5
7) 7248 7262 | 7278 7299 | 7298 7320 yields 0.3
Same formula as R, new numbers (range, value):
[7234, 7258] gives 10.42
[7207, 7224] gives 10.51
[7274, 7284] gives 10.54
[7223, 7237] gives 10.23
